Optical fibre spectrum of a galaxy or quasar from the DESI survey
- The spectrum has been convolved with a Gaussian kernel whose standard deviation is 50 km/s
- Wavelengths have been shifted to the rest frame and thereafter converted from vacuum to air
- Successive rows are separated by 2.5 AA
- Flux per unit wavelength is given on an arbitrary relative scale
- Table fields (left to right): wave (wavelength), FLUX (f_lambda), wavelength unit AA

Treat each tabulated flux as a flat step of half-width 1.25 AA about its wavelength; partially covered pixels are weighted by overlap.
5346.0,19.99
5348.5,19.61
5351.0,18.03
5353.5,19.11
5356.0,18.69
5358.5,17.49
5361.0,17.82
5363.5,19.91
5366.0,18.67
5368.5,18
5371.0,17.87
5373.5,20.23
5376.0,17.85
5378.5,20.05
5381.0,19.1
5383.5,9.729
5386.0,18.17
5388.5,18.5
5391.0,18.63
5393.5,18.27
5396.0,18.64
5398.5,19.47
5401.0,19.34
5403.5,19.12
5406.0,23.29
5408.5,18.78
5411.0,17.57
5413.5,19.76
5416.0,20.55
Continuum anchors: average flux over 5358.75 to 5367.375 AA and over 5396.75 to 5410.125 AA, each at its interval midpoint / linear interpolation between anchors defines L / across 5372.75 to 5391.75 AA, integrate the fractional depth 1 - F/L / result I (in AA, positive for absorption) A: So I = 1.51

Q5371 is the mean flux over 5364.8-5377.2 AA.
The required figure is 18.5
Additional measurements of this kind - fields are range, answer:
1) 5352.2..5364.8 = 18.6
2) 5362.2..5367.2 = 19.3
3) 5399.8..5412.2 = 19.6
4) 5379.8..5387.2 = 15.6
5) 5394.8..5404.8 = 19.2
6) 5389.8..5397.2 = 18.5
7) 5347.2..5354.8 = 18.9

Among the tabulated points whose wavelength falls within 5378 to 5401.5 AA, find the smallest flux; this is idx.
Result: 9.729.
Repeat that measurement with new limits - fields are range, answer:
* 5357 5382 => 17.49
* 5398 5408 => 19.12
